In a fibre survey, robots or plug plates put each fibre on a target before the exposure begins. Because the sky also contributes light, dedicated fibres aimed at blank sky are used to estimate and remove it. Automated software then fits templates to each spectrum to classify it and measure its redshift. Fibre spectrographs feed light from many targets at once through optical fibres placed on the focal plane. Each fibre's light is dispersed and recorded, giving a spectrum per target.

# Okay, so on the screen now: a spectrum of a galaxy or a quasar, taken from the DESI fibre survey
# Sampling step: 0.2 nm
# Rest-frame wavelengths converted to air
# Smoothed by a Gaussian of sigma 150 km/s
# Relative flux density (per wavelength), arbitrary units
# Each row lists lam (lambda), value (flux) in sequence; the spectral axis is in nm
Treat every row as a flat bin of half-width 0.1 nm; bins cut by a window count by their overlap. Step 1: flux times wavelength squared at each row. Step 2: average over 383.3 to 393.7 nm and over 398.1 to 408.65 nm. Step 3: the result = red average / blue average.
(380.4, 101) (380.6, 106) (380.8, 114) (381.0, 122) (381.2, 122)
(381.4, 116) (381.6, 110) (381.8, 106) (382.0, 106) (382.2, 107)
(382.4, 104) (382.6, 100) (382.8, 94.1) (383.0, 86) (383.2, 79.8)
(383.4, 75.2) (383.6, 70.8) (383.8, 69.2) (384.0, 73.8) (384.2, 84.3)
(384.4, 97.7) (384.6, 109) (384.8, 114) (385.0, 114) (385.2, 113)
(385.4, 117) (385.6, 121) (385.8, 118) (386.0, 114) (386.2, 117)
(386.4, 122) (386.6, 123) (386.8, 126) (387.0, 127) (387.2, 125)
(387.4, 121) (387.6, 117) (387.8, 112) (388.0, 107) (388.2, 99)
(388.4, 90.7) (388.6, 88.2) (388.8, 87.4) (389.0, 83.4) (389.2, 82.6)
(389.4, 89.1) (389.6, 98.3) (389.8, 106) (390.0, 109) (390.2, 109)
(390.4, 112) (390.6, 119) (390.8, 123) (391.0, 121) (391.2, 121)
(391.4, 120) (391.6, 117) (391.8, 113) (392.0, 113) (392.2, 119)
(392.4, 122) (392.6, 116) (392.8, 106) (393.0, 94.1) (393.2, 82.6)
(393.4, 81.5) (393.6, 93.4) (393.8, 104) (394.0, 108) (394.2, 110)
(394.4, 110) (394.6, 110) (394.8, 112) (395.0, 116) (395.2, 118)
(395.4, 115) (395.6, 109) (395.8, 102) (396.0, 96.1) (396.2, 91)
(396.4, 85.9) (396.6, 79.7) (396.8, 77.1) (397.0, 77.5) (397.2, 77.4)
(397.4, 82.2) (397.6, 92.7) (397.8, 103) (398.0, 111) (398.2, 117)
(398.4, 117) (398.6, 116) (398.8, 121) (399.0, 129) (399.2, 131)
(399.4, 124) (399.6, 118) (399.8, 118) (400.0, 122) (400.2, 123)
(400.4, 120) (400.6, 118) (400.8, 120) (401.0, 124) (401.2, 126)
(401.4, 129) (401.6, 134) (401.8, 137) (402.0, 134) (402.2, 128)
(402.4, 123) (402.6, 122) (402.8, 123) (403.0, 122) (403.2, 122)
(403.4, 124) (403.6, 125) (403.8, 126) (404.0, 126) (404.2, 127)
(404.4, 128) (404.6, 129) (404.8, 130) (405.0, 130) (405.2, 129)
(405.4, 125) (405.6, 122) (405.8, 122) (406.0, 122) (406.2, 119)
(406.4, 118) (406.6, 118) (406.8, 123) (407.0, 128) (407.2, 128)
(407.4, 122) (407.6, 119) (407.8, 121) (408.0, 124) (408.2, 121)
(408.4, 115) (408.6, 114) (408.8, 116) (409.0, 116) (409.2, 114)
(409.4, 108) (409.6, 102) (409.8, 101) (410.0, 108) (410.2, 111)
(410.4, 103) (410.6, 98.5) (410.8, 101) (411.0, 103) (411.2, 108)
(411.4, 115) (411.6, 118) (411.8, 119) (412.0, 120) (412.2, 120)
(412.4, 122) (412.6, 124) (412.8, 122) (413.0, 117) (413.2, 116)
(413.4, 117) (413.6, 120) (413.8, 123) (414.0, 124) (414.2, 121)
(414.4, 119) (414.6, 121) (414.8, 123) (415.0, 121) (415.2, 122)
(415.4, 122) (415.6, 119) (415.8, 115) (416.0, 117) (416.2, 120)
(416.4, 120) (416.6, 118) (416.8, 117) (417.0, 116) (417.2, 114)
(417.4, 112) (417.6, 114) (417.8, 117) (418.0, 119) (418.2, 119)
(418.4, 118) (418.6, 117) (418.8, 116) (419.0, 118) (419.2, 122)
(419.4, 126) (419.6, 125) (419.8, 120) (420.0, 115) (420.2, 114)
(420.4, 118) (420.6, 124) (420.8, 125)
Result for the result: 1.26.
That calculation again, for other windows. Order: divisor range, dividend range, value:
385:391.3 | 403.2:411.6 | 1.18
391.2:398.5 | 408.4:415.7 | 1.22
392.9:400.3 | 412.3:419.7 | 1.25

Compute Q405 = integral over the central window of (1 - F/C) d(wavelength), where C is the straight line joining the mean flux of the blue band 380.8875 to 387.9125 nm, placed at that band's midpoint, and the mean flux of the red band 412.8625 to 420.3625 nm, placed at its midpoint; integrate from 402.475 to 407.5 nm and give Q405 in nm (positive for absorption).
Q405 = -0.44 nm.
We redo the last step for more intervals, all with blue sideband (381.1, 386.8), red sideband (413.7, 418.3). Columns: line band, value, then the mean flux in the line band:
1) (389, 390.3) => 0.102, 97.8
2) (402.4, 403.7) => -0.120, 123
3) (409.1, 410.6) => 0.126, 106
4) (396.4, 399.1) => 0.260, 99.5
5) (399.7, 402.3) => -0.326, 126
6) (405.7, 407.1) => -0.089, 121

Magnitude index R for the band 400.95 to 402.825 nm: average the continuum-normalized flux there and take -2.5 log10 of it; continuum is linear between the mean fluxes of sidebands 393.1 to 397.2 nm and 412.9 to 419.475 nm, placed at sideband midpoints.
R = -0.22 mag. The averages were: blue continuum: 98.4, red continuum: 119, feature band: 128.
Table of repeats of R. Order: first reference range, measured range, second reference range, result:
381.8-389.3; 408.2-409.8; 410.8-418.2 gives 0.03 mag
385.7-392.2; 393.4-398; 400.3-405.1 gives 0.20 mag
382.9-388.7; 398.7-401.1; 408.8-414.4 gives -0.12 mag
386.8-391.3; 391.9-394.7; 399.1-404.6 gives 0.08 mag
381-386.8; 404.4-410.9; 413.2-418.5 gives -0.03 mag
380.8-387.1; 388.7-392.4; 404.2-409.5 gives 0.02 mag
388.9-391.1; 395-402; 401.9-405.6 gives 0.07 mag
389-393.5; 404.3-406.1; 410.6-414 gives -0.12 mag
